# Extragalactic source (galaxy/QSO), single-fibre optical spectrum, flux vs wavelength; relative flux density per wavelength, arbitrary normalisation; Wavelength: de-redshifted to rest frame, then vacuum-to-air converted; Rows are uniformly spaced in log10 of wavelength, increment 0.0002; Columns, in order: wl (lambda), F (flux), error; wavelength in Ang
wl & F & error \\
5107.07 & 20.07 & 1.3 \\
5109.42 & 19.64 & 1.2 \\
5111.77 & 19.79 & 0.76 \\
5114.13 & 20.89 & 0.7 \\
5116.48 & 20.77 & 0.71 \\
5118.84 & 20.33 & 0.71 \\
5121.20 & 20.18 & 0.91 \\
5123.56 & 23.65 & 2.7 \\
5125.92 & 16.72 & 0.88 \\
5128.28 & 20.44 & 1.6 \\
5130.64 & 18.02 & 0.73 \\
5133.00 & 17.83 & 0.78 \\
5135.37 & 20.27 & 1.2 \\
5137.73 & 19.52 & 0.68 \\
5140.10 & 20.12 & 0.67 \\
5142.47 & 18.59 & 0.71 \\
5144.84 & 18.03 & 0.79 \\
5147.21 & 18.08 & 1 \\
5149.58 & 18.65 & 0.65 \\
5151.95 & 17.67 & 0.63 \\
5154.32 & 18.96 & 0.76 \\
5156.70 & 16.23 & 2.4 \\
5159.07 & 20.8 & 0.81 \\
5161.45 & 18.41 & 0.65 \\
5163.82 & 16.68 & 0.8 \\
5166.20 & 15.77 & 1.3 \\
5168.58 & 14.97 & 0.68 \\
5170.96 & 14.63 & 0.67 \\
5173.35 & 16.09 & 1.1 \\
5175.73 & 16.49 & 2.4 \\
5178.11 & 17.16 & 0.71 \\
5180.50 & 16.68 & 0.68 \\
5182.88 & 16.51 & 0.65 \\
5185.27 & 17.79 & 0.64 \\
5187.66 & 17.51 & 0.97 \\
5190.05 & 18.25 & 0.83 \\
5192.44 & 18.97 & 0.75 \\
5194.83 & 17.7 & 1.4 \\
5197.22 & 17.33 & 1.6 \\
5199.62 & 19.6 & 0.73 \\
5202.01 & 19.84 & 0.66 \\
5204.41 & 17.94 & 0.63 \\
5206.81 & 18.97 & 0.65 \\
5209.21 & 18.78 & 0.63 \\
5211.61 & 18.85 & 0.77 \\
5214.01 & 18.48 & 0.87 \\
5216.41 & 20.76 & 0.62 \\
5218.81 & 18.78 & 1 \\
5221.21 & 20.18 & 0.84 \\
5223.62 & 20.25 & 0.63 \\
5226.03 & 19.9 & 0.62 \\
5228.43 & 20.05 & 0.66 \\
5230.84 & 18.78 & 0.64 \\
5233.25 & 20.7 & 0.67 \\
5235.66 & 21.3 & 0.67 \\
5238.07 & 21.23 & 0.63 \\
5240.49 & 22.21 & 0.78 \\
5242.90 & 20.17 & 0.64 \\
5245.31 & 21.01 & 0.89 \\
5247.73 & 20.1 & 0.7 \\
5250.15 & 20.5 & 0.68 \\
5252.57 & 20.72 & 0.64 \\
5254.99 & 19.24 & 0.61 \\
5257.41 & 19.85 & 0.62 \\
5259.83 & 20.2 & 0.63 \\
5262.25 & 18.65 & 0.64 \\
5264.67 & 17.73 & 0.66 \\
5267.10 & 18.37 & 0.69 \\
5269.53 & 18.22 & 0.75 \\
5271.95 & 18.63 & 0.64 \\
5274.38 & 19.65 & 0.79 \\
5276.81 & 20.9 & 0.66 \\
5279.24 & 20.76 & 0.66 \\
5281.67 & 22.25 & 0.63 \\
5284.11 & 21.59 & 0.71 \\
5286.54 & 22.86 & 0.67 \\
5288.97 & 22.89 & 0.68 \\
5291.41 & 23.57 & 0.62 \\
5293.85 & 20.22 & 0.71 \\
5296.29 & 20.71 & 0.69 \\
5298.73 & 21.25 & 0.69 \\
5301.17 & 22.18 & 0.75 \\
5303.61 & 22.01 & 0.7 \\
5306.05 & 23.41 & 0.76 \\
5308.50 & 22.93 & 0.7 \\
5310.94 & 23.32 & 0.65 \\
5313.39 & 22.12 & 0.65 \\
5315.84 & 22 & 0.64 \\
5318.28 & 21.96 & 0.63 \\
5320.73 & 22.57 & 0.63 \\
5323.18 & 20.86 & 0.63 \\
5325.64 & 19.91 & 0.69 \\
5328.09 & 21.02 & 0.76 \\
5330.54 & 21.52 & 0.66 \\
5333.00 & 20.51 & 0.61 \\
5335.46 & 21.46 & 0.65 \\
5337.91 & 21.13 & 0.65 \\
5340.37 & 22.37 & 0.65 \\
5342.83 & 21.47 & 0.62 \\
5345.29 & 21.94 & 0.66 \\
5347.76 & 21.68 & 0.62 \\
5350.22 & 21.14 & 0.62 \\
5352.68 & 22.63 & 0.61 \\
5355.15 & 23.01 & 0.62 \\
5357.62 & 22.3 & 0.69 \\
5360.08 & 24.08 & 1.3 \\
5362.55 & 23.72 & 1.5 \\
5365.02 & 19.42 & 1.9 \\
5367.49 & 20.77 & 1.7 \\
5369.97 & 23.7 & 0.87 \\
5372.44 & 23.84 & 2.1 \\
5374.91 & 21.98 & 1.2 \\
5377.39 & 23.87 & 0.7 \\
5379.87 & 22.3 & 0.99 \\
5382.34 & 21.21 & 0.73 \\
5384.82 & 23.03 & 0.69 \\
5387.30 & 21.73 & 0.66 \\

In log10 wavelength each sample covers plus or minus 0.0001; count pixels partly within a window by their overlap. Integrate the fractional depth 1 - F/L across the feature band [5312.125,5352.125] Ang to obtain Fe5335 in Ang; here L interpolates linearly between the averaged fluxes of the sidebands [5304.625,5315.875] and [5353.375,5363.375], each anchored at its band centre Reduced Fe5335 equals 2.61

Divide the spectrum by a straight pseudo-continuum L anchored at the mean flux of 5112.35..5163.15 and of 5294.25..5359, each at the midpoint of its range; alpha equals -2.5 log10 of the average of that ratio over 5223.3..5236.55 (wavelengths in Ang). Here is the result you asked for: 0.019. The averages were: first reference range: 19.2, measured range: 20.1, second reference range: 21.8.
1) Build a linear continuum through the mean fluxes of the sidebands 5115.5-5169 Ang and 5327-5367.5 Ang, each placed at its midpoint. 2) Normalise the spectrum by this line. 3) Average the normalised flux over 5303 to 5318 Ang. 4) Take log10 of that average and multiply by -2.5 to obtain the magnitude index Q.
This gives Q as -0.07 mag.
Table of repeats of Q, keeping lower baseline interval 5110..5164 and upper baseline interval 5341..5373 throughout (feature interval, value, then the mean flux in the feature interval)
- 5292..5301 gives 0.017 mag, 21.1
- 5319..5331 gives 0.031 mag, 21.2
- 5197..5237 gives 0.045 mag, 19.5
